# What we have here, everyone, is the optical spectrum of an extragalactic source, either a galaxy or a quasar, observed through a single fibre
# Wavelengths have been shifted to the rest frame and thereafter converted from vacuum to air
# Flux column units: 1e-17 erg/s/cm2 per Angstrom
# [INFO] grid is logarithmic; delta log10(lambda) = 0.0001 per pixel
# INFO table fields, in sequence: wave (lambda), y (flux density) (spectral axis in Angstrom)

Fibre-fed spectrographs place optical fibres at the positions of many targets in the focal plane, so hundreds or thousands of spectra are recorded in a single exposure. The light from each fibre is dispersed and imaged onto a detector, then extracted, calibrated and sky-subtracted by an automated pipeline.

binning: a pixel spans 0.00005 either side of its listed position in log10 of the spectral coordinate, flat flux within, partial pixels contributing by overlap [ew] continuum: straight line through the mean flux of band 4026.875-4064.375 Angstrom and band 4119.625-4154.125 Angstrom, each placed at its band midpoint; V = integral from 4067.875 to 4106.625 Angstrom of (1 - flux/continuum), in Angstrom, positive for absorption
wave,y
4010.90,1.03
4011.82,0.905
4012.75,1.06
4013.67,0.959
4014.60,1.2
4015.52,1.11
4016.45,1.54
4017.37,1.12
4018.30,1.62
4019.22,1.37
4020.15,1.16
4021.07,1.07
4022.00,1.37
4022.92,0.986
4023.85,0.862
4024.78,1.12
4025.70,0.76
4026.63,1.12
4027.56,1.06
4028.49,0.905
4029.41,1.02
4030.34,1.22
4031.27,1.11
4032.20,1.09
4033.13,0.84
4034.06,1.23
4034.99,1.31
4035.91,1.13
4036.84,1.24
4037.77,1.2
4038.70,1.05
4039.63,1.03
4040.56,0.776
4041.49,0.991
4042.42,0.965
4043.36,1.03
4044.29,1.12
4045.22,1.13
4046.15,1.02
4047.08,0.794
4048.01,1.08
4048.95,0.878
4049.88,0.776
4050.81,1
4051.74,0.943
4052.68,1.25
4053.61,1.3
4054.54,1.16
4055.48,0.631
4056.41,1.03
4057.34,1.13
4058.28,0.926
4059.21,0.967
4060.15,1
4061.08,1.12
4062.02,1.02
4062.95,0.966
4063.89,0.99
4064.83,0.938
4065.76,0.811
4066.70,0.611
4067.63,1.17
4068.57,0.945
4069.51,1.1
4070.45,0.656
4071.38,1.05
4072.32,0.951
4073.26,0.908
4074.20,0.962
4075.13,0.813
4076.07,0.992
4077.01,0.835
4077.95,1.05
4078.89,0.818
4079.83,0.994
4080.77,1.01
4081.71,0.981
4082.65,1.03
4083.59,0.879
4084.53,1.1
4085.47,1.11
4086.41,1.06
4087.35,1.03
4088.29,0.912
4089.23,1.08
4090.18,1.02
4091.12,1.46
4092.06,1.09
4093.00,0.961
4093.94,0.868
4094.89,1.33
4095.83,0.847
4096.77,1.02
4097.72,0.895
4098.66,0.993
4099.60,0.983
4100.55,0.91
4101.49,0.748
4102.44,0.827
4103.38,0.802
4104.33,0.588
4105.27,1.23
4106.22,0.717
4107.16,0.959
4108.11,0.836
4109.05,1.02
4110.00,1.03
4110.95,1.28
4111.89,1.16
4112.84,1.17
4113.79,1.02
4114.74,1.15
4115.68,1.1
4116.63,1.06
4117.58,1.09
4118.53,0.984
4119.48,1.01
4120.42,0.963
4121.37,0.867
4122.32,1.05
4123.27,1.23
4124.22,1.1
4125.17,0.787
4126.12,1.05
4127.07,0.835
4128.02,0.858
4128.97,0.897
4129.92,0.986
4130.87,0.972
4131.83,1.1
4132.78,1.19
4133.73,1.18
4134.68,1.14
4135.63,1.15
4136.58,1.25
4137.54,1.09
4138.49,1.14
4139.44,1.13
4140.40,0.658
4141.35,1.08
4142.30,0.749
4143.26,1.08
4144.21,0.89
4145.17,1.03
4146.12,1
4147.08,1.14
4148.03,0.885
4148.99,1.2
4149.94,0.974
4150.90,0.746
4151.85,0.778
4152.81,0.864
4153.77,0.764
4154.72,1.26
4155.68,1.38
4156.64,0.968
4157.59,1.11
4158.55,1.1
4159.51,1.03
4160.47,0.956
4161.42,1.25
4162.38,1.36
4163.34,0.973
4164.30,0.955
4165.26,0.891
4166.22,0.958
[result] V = 1.9 Angstrom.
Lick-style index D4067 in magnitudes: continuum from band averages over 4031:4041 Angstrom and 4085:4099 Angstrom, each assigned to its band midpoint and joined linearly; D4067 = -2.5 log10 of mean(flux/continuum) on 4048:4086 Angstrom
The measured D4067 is 0.10 mag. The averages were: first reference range 1.09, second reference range 1.05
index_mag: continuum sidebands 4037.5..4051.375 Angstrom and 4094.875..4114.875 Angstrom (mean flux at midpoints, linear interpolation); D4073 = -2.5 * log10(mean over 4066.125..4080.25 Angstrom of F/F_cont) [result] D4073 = 0.06 mag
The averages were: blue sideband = 0.986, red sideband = 0.967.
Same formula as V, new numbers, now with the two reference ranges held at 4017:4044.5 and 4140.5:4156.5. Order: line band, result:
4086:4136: 0.3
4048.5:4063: 0.9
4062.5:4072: 1.2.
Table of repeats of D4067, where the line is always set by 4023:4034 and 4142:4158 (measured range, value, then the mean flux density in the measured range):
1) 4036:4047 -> -0.032 mag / 1.04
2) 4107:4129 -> -0.028 mag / 1.02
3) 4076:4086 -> 0.026 mag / 0.982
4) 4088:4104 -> 0.023 mag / 0.982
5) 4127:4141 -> -0.053 mag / 1.04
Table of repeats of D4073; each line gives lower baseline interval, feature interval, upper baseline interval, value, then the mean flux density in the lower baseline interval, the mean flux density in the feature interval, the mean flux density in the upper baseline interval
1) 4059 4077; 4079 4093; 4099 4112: -0.12 mag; 0.942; 1.05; 0.93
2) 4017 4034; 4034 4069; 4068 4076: -0.01 mag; 1.1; 1.01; 0.929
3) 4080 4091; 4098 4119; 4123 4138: 0.06 mag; 1.03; 0.984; 1.05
